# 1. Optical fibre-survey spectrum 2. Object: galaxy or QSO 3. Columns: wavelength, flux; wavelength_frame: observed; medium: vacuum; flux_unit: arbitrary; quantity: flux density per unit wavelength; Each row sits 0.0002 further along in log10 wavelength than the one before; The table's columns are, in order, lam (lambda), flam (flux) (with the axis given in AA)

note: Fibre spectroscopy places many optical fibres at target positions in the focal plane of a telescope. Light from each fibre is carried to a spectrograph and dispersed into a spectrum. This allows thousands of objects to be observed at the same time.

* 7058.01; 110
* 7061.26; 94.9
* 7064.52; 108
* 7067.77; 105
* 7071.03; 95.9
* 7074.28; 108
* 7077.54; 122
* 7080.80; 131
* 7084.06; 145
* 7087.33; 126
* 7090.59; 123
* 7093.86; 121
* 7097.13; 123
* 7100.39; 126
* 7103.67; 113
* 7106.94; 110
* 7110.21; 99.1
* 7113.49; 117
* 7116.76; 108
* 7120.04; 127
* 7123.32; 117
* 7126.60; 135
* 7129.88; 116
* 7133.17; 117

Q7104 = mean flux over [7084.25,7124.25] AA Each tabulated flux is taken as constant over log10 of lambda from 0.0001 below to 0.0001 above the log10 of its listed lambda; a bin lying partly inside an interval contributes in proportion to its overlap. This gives 118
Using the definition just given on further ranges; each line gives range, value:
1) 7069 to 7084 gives 117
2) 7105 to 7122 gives 112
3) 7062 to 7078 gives 106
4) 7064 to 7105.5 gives 119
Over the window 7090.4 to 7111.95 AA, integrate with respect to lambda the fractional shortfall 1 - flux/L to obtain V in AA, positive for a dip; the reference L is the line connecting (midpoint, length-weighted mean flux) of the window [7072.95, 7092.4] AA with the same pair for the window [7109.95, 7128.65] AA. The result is 1.1 AA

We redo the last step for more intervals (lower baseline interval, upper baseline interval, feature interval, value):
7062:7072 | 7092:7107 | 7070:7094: -2.5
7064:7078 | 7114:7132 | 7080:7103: -3.1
